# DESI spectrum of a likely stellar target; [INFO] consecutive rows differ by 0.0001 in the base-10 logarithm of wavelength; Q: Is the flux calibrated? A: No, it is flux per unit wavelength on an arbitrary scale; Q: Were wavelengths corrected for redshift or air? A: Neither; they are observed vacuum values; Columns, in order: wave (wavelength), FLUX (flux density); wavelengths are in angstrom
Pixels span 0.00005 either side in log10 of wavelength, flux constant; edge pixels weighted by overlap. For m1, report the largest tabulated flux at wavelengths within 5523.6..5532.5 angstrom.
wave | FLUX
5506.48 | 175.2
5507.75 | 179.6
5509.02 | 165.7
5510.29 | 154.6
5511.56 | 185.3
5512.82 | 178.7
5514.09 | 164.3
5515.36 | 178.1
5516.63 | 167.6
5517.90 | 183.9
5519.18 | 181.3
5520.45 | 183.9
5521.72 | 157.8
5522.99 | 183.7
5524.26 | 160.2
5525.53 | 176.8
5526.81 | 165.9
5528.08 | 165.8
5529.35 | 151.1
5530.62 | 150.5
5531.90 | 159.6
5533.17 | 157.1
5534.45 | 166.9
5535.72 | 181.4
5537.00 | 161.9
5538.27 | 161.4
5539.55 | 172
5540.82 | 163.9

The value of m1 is 176.8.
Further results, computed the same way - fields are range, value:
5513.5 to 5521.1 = 183.9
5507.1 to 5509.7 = 179.6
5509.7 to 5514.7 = 185.3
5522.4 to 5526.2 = 183.7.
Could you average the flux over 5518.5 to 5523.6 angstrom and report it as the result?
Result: 176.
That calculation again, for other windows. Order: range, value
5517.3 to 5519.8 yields 182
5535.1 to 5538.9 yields 168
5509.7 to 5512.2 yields 171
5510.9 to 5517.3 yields 175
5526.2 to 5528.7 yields 166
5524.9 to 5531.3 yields 162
